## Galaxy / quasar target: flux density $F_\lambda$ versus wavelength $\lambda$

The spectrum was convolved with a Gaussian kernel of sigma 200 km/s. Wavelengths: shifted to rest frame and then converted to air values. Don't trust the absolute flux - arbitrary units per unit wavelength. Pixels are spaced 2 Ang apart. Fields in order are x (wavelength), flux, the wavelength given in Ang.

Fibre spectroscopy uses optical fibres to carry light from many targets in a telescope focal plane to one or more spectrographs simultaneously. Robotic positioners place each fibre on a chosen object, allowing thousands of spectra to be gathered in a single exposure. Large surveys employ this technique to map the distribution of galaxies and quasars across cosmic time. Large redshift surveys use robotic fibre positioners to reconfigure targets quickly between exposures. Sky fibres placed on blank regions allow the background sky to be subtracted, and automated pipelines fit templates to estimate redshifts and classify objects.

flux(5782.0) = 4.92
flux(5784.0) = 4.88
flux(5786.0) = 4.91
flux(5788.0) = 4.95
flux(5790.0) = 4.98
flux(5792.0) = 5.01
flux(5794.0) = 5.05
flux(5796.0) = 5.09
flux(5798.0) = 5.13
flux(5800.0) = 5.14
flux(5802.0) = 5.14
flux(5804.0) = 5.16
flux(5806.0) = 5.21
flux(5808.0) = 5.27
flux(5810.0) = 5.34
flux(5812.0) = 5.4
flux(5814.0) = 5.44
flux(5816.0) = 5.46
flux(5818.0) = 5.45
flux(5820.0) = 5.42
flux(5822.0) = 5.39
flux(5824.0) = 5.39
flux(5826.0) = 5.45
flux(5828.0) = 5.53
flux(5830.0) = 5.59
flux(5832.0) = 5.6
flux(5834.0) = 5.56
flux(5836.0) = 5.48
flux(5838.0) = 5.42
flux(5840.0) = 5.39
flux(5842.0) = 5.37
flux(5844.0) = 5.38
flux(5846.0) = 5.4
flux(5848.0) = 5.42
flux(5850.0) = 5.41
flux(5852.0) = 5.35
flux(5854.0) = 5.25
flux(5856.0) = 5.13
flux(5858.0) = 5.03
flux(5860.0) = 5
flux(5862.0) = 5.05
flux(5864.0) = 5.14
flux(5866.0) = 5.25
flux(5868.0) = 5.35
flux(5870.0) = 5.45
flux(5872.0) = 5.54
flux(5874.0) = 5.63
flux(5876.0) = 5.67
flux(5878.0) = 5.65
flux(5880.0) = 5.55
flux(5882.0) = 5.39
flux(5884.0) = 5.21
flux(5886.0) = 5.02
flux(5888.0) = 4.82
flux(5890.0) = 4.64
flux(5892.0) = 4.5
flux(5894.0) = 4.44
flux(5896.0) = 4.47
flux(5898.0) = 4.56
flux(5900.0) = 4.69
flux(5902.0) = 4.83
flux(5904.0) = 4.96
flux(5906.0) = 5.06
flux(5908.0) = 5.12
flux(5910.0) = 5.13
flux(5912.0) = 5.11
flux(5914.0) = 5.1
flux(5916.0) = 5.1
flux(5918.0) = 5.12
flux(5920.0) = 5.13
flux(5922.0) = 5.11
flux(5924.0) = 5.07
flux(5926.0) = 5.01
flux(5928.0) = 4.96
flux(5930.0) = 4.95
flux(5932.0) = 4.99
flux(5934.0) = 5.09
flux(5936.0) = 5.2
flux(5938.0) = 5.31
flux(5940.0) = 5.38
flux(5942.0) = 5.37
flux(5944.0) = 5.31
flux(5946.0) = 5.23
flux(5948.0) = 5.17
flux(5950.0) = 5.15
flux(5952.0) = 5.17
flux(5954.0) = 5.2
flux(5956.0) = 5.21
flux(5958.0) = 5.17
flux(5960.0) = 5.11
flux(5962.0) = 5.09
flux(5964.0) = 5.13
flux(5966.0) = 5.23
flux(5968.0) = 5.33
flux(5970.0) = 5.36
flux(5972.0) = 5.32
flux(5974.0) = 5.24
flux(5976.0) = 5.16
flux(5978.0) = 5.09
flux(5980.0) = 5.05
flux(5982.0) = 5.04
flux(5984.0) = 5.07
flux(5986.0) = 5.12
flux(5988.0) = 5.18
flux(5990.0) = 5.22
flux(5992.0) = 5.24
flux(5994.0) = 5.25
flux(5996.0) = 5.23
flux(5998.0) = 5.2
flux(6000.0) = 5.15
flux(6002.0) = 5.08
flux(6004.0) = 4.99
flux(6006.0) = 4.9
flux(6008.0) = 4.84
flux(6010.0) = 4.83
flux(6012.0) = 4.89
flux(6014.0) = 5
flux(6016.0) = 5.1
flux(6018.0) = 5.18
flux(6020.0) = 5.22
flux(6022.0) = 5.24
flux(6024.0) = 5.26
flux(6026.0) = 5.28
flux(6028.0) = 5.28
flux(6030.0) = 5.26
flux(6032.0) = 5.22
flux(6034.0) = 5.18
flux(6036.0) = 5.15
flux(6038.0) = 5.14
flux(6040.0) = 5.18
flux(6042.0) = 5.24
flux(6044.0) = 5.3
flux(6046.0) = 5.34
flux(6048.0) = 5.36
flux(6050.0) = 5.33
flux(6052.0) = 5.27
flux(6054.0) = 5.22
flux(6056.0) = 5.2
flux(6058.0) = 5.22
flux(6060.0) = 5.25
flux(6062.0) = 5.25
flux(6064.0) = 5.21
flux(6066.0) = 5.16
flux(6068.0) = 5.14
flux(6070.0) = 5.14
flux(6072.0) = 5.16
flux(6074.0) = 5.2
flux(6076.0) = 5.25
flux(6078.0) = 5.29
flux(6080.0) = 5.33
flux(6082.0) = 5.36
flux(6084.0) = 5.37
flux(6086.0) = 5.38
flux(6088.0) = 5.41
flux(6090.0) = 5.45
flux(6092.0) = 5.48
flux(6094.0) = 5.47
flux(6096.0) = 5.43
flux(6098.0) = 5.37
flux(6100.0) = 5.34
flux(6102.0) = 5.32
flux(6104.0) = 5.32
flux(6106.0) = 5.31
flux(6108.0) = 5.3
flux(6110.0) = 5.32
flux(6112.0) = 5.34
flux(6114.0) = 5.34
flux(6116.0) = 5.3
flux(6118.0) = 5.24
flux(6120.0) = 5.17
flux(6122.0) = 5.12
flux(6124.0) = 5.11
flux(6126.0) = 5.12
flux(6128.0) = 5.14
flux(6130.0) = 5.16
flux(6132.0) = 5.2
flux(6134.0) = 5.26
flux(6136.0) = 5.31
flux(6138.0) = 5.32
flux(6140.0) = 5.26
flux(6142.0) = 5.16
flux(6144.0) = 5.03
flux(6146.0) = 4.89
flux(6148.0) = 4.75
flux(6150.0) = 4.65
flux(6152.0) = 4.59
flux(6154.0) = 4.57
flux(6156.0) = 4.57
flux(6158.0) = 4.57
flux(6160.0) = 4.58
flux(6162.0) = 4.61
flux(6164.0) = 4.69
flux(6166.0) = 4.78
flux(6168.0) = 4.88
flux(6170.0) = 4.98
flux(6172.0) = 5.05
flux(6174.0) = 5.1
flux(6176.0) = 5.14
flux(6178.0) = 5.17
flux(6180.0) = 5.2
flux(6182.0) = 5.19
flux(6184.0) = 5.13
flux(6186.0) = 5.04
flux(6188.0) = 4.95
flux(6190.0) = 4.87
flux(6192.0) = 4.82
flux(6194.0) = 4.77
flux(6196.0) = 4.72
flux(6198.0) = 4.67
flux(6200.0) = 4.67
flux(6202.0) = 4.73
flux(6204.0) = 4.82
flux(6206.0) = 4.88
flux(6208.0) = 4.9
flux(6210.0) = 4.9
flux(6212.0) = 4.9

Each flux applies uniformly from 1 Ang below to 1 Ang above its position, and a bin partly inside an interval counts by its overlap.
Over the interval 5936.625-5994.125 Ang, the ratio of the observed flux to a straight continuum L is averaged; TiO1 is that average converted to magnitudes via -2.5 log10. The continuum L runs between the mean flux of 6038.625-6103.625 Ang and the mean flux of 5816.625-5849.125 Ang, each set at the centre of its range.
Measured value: 0.03 mag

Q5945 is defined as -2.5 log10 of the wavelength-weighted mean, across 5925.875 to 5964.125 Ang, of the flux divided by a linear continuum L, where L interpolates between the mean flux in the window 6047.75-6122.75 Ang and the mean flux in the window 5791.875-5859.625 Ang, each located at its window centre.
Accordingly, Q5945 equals 0.031 mag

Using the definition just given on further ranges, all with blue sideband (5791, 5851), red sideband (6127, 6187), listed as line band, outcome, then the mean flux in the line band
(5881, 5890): 0.046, 5.06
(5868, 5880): -0.055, 5.57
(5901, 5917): 0.042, 5.05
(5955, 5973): -0.006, 5.22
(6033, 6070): -0.030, 5.23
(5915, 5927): 0.031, 5.09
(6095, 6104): -0.069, 5.36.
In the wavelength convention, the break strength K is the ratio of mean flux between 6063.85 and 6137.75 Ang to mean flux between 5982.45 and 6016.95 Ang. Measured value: 1.0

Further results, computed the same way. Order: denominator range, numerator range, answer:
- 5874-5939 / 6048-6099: 1.05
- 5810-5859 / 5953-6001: 0.96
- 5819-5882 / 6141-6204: 0.90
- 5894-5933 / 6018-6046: 1.05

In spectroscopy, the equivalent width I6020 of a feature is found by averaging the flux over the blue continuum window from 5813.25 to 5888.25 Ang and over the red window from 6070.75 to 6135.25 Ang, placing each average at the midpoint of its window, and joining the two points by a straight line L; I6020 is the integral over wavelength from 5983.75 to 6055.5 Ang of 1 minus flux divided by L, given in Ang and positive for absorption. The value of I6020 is 2.1 Ang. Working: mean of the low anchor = 5.37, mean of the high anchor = 5.29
